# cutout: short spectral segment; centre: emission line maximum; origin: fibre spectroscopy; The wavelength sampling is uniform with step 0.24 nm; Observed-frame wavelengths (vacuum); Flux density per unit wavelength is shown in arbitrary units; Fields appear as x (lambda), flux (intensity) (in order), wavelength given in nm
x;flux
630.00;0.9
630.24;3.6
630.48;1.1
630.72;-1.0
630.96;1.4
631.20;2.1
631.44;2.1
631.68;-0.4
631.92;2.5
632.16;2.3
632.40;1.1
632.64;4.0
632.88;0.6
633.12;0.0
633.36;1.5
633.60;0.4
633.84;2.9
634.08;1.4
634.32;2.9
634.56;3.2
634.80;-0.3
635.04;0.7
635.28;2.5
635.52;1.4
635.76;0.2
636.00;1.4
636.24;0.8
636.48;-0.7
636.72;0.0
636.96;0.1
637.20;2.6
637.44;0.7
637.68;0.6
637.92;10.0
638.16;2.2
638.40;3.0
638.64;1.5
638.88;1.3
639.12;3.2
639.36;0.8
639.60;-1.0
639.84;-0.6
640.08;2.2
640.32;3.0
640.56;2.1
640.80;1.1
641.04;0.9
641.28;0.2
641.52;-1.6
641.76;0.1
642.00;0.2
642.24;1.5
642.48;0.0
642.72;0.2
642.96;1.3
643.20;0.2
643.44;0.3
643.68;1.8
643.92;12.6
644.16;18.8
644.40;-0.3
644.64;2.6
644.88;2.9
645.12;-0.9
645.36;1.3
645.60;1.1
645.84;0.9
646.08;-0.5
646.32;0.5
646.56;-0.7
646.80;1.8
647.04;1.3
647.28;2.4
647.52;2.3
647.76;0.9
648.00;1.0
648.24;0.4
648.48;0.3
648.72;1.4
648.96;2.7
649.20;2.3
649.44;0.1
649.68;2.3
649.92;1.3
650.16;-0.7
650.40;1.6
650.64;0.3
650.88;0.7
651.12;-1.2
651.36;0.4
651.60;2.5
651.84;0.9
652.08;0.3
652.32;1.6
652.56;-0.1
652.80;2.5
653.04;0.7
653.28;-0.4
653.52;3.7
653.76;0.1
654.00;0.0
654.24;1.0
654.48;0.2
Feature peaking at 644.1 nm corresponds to [O III]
